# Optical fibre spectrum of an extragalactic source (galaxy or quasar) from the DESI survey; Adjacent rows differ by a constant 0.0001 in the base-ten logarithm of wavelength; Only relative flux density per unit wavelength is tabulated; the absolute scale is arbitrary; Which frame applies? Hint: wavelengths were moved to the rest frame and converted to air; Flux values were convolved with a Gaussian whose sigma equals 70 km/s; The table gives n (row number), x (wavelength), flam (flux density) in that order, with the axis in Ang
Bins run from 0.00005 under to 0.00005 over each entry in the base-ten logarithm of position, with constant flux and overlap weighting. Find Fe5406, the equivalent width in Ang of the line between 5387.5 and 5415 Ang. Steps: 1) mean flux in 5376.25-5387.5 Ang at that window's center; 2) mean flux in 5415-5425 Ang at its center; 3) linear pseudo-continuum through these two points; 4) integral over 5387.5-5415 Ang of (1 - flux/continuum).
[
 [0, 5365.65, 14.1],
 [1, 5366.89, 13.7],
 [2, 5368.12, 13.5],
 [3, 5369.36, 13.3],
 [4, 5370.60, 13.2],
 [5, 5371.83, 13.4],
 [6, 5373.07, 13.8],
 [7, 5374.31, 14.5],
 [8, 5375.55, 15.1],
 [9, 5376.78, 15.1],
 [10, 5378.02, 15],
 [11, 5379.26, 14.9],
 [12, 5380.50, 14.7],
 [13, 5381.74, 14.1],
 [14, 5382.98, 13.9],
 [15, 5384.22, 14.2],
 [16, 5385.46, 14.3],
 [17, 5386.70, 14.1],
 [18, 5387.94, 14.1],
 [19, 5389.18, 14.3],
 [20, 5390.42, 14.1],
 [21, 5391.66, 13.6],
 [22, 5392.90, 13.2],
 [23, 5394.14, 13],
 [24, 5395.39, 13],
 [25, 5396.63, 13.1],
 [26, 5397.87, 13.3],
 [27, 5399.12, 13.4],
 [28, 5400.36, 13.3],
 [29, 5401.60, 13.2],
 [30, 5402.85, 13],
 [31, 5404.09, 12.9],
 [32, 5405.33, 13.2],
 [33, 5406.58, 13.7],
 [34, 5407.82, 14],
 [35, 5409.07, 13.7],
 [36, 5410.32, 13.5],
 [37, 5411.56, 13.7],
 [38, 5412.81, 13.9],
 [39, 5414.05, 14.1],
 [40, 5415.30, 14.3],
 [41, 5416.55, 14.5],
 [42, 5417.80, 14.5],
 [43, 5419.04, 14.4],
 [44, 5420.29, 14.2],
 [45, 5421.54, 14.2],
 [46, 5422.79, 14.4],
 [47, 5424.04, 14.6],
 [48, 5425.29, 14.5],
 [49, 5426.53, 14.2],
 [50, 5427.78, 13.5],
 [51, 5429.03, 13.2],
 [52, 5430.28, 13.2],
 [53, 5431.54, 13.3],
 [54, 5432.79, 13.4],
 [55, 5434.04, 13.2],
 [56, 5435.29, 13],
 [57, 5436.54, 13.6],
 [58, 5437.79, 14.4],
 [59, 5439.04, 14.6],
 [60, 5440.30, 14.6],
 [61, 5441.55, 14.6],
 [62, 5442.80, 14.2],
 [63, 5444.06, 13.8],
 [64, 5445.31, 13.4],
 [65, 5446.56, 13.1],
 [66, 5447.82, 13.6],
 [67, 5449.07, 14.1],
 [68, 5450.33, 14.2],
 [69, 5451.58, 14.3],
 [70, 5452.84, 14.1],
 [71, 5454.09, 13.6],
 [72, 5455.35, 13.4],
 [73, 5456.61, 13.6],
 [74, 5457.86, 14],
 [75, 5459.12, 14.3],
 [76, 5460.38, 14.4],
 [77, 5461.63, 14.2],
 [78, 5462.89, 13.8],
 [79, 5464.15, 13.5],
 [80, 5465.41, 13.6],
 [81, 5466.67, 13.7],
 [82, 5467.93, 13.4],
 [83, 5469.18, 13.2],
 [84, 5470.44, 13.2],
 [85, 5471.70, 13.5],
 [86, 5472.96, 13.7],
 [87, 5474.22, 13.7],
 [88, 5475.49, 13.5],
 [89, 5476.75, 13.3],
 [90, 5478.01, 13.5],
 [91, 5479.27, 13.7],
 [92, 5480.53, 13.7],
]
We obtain 1.7 Ang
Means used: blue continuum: 14.5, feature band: 13.5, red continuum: 14.4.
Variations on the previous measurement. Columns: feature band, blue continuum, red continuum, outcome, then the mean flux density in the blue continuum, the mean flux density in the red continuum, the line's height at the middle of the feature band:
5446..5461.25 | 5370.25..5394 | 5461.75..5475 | -0.3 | 14.2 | 13.5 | 13.7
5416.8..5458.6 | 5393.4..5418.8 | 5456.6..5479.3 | -0.9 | 13.6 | 13.7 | 13.6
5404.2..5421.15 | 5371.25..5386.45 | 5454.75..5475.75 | 0.2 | 14.4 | 13.7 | 14.1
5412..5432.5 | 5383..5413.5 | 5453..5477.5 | -0.7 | 13.6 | 13.7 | 13.6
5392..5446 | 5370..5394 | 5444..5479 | 0.8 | 14.2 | 13.7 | 14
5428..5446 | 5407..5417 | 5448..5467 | 0.2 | 13.9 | 13.9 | 13.9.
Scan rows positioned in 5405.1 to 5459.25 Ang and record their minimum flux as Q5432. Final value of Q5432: 13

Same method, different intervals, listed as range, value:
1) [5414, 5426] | 14.1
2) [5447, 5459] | 13.4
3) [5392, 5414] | 12.9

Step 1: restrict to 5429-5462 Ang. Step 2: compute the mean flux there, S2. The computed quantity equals 13.8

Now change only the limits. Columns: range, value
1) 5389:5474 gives 13.8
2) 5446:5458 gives 13.8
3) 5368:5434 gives 13.9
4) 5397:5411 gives 13.4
